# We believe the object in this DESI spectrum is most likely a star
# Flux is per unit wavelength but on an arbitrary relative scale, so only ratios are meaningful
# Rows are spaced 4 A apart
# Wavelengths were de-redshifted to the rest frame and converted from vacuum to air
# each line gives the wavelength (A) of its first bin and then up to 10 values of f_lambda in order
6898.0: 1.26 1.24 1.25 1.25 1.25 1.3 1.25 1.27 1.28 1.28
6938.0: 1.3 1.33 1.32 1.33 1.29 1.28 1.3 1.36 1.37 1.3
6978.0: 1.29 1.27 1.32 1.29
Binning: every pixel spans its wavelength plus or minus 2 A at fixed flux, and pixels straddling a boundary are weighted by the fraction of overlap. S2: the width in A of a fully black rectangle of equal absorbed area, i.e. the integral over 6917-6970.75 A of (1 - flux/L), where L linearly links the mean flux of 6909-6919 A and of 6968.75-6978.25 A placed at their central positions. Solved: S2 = -0.4 A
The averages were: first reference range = 1.27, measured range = 1.3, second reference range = 1.32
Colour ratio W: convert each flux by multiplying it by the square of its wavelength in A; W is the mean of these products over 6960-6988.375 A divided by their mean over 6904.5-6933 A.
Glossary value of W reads 1.1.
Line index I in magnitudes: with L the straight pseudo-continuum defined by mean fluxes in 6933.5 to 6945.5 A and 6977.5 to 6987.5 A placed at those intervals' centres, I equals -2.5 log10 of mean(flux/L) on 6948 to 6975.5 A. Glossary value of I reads -0.02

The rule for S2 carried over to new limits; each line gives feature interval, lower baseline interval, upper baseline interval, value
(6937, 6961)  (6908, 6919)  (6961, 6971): 0.18 A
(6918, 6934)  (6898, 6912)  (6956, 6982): -0.03 A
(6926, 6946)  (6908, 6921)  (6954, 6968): -0.17 A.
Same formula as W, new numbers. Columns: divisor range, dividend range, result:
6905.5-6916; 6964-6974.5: 1.10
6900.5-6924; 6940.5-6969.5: 1.06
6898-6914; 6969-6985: 1.07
